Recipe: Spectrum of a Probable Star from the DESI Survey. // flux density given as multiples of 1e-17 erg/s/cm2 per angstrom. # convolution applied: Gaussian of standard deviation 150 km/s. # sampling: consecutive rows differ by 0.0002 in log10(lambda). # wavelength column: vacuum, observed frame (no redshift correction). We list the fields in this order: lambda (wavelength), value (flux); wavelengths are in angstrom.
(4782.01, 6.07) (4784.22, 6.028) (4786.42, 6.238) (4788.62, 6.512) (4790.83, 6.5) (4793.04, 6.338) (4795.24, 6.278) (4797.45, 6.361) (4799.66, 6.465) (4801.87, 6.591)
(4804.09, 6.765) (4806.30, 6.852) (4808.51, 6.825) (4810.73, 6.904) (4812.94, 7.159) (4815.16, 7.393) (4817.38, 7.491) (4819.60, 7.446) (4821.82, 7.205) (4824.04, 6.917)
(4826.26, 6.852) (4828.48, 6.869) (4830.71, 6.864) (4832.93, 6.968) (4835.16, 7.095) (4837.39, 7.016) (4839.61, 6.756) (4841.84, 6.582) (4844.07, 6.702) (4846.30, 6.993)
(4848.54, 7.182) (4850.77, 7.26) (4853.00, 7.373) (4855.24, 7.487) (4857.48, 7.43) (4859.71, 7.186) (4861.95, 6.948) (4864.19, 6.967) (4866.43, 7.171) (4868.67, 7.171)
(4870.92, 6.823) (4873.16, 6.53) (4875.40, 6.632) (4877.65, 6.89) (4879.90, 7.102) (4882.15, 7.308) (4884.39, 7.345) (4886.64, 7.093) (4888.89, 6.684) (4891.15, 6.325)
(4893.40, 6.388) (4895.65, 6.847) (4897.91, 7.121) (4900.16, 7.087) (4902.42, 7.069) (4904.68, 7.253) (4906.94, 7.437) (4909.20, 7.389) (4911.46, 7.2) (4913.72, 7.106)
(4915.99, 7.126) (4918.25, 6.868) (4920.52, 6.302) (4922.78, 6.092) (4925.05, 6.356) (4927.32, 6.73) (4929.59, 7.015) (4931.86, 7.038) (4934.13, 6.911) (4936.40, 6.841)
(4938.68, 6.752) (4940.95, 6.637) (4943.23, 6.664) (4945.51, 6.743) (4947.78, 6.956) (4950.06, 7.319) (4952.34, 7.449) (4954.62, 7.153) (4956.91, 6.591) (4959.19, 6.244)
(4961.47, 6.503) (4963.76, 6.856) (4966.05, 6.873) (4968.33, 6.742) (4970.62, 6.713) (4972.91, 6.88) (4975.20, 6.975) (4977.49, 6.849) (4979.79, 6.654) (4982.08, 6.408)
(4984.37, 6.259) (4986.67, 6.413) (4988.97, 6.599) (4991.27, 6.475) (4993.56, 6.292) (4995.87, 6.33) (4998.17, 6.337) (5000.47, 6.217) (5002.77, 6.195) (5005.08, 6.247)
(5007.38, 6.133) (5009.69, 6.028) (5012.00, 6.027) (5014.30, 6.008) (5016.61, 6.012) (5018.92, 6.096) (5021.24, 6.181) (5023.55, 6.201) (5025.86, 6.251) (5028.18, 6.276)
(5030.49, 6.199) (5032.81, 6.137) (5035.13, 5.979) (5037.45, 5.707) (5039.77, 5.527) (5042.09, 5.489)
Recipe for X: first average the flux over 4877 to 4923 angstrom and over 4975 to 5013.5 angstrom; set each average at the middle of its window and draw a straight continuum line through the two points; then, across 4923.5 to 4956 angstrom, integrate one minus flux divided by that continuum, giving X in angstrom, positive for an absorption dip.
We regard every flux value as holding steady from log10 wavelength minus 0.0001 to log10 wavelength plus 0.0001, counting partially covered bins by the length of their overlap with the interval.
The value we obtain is -0.8 angstrom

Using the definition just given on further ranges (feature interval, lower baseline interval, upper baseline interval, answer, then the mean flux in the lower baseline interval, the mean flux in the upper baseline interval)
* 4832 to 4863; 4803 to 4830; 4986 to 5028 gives -0.7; 7.05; 6.22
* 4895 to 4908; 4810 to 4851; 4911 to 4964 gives -0.5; 7.03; 6.8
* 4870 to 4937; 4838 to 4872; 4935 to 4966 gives 0.5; 7.07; 6.82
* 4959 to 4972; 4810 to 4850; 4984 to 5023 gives -0.6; 7.03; 6.22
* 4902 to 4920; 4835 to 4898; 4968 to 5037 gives -1.0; 6.98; 6.32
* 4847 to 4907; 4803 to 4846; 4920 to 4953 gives -1.2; 6.98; 6.79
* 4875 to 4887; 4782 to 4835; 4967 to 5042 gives -0.9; 6.77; 6.28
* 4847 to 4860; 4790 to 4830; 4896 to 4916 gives -0.6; 6.85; 7.19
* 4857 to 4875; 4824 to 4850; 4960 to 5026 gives -0.5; 6.9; 6.41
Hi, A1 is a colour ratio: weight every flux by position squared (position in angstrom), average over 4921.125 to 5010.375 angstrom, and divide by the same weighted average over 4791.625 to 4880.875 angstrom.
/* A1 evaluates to 1.01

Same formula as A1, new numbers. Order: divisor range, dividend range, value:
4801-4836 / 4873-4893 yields 1.01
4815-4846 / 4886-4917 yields 1.03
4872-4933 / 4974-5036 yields 0.95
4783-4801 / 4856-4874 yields 1.14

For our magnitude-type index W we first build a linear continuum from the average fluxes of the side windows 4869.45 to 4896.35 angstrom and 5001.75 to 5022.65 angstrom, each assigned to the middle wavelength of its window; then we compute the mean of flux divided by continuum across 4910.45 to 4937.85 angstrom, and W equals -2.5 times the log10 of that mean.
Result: -0.032 mag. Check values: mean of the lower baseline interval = 6.83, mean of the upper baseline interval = 6.1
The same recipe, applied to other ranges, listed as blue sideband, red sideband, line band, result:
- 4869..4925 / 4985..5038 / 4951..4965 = -0.045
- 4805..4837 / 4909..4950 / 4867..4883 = 0.003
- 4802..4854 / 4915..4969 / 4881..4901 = -0.004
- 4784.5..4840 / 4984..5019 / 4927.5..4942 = -0.069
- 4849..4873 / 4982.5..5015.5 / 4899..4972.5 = -0.033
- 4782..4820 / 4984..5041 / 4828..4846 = -0.043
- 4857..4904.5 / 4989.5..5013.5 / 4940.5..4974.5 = -0.053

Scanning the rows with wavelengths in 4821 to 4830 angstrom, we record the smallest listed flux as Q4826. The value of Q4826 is 6.852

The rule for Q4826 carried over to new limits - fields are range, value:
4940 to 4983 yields 6.244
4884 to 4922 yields 6.302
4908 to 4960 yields 6.092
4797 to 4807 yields 6.361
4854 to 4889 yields 6.53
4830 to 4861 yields 6.582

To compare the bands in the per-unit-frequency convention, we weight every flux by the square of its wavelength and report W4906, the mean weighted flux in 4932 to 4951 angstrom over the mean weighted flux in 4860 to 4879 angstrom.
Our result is 1.02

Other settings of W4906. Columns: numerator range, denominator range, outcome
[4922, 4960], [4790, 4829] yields 1.05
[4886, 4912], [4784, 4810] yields 1.12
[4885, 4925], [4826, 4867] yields 1.00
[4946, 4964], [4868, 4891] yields 1.02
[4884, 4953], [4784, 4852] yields 1.05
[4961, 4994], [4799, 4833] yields 1.02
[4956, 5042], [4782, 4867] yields 0.99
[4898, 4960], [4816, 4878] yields 1.02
